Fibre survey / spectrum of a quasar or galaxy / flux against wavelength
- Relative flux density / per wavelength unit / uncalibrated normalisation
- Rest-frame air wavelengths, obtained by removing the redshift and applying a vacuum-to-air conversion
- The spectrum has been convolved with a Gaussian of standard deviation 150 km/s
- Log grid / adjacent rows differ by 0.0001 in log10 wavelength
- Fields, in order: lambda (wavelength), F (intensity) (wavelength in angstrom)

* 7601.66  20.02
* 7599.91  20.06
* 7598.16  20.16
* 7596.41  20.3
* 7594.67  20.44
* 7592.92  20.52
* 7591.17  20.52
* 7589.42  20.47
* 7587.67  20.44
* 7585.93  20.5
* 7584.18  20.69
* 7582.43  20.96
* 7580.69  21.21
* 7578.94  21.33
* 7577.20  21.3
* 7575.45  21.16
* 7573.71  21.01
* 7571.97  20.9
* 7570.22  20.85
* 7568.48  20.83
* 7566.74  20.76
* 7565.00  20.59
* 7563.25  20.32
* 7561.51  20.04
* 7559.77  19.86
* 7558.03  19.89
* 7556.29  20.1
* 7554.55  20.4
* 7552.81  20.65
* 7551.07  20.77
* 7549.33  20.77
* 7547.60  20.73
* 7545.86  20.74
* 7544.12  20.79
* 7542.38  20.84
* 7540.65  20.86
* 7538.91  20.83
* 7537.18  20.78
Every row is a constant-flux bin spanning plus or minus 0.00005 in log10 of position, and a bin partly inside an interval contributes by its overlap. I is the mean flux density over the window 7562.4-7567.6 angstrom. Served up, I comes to 20.5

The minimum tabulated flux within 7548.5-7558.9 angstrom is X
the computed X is 19.89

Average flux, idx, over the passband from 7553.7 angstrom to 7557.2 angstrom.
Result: 20.2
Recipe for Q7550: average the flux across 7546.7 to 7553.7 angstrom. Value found 20.7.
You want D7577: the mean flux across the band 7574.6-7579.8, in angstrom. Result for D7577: 21.3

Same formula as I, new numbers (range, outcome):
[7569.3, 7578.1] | 21.1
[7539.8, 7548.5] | 20.8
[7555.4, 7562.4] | 20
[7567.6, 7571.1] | 20.8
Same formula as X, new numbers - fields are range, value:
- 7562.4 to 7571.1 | 20.32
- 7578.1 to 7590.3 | 20.44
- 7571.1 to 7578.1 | 20.9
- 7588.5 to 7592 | 20.47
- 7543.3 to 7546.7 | 20.74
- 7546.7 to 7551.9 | 20.73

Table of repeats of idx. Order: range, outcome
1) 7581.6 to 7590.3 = 20.6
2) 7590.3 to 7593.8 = 20.5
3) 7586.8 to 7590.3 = 20.4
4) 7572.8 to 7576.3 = 21.1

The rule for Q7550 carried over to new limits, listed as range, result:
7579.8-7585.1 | 20.9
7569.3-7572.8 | 20.9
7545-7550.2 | 20.8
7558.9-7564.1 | 20.1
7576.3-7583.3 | 21.2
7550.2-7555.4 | 20.6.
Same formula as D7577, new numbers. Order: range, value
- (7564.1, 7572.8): 20.8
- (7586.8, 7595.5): 20.5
